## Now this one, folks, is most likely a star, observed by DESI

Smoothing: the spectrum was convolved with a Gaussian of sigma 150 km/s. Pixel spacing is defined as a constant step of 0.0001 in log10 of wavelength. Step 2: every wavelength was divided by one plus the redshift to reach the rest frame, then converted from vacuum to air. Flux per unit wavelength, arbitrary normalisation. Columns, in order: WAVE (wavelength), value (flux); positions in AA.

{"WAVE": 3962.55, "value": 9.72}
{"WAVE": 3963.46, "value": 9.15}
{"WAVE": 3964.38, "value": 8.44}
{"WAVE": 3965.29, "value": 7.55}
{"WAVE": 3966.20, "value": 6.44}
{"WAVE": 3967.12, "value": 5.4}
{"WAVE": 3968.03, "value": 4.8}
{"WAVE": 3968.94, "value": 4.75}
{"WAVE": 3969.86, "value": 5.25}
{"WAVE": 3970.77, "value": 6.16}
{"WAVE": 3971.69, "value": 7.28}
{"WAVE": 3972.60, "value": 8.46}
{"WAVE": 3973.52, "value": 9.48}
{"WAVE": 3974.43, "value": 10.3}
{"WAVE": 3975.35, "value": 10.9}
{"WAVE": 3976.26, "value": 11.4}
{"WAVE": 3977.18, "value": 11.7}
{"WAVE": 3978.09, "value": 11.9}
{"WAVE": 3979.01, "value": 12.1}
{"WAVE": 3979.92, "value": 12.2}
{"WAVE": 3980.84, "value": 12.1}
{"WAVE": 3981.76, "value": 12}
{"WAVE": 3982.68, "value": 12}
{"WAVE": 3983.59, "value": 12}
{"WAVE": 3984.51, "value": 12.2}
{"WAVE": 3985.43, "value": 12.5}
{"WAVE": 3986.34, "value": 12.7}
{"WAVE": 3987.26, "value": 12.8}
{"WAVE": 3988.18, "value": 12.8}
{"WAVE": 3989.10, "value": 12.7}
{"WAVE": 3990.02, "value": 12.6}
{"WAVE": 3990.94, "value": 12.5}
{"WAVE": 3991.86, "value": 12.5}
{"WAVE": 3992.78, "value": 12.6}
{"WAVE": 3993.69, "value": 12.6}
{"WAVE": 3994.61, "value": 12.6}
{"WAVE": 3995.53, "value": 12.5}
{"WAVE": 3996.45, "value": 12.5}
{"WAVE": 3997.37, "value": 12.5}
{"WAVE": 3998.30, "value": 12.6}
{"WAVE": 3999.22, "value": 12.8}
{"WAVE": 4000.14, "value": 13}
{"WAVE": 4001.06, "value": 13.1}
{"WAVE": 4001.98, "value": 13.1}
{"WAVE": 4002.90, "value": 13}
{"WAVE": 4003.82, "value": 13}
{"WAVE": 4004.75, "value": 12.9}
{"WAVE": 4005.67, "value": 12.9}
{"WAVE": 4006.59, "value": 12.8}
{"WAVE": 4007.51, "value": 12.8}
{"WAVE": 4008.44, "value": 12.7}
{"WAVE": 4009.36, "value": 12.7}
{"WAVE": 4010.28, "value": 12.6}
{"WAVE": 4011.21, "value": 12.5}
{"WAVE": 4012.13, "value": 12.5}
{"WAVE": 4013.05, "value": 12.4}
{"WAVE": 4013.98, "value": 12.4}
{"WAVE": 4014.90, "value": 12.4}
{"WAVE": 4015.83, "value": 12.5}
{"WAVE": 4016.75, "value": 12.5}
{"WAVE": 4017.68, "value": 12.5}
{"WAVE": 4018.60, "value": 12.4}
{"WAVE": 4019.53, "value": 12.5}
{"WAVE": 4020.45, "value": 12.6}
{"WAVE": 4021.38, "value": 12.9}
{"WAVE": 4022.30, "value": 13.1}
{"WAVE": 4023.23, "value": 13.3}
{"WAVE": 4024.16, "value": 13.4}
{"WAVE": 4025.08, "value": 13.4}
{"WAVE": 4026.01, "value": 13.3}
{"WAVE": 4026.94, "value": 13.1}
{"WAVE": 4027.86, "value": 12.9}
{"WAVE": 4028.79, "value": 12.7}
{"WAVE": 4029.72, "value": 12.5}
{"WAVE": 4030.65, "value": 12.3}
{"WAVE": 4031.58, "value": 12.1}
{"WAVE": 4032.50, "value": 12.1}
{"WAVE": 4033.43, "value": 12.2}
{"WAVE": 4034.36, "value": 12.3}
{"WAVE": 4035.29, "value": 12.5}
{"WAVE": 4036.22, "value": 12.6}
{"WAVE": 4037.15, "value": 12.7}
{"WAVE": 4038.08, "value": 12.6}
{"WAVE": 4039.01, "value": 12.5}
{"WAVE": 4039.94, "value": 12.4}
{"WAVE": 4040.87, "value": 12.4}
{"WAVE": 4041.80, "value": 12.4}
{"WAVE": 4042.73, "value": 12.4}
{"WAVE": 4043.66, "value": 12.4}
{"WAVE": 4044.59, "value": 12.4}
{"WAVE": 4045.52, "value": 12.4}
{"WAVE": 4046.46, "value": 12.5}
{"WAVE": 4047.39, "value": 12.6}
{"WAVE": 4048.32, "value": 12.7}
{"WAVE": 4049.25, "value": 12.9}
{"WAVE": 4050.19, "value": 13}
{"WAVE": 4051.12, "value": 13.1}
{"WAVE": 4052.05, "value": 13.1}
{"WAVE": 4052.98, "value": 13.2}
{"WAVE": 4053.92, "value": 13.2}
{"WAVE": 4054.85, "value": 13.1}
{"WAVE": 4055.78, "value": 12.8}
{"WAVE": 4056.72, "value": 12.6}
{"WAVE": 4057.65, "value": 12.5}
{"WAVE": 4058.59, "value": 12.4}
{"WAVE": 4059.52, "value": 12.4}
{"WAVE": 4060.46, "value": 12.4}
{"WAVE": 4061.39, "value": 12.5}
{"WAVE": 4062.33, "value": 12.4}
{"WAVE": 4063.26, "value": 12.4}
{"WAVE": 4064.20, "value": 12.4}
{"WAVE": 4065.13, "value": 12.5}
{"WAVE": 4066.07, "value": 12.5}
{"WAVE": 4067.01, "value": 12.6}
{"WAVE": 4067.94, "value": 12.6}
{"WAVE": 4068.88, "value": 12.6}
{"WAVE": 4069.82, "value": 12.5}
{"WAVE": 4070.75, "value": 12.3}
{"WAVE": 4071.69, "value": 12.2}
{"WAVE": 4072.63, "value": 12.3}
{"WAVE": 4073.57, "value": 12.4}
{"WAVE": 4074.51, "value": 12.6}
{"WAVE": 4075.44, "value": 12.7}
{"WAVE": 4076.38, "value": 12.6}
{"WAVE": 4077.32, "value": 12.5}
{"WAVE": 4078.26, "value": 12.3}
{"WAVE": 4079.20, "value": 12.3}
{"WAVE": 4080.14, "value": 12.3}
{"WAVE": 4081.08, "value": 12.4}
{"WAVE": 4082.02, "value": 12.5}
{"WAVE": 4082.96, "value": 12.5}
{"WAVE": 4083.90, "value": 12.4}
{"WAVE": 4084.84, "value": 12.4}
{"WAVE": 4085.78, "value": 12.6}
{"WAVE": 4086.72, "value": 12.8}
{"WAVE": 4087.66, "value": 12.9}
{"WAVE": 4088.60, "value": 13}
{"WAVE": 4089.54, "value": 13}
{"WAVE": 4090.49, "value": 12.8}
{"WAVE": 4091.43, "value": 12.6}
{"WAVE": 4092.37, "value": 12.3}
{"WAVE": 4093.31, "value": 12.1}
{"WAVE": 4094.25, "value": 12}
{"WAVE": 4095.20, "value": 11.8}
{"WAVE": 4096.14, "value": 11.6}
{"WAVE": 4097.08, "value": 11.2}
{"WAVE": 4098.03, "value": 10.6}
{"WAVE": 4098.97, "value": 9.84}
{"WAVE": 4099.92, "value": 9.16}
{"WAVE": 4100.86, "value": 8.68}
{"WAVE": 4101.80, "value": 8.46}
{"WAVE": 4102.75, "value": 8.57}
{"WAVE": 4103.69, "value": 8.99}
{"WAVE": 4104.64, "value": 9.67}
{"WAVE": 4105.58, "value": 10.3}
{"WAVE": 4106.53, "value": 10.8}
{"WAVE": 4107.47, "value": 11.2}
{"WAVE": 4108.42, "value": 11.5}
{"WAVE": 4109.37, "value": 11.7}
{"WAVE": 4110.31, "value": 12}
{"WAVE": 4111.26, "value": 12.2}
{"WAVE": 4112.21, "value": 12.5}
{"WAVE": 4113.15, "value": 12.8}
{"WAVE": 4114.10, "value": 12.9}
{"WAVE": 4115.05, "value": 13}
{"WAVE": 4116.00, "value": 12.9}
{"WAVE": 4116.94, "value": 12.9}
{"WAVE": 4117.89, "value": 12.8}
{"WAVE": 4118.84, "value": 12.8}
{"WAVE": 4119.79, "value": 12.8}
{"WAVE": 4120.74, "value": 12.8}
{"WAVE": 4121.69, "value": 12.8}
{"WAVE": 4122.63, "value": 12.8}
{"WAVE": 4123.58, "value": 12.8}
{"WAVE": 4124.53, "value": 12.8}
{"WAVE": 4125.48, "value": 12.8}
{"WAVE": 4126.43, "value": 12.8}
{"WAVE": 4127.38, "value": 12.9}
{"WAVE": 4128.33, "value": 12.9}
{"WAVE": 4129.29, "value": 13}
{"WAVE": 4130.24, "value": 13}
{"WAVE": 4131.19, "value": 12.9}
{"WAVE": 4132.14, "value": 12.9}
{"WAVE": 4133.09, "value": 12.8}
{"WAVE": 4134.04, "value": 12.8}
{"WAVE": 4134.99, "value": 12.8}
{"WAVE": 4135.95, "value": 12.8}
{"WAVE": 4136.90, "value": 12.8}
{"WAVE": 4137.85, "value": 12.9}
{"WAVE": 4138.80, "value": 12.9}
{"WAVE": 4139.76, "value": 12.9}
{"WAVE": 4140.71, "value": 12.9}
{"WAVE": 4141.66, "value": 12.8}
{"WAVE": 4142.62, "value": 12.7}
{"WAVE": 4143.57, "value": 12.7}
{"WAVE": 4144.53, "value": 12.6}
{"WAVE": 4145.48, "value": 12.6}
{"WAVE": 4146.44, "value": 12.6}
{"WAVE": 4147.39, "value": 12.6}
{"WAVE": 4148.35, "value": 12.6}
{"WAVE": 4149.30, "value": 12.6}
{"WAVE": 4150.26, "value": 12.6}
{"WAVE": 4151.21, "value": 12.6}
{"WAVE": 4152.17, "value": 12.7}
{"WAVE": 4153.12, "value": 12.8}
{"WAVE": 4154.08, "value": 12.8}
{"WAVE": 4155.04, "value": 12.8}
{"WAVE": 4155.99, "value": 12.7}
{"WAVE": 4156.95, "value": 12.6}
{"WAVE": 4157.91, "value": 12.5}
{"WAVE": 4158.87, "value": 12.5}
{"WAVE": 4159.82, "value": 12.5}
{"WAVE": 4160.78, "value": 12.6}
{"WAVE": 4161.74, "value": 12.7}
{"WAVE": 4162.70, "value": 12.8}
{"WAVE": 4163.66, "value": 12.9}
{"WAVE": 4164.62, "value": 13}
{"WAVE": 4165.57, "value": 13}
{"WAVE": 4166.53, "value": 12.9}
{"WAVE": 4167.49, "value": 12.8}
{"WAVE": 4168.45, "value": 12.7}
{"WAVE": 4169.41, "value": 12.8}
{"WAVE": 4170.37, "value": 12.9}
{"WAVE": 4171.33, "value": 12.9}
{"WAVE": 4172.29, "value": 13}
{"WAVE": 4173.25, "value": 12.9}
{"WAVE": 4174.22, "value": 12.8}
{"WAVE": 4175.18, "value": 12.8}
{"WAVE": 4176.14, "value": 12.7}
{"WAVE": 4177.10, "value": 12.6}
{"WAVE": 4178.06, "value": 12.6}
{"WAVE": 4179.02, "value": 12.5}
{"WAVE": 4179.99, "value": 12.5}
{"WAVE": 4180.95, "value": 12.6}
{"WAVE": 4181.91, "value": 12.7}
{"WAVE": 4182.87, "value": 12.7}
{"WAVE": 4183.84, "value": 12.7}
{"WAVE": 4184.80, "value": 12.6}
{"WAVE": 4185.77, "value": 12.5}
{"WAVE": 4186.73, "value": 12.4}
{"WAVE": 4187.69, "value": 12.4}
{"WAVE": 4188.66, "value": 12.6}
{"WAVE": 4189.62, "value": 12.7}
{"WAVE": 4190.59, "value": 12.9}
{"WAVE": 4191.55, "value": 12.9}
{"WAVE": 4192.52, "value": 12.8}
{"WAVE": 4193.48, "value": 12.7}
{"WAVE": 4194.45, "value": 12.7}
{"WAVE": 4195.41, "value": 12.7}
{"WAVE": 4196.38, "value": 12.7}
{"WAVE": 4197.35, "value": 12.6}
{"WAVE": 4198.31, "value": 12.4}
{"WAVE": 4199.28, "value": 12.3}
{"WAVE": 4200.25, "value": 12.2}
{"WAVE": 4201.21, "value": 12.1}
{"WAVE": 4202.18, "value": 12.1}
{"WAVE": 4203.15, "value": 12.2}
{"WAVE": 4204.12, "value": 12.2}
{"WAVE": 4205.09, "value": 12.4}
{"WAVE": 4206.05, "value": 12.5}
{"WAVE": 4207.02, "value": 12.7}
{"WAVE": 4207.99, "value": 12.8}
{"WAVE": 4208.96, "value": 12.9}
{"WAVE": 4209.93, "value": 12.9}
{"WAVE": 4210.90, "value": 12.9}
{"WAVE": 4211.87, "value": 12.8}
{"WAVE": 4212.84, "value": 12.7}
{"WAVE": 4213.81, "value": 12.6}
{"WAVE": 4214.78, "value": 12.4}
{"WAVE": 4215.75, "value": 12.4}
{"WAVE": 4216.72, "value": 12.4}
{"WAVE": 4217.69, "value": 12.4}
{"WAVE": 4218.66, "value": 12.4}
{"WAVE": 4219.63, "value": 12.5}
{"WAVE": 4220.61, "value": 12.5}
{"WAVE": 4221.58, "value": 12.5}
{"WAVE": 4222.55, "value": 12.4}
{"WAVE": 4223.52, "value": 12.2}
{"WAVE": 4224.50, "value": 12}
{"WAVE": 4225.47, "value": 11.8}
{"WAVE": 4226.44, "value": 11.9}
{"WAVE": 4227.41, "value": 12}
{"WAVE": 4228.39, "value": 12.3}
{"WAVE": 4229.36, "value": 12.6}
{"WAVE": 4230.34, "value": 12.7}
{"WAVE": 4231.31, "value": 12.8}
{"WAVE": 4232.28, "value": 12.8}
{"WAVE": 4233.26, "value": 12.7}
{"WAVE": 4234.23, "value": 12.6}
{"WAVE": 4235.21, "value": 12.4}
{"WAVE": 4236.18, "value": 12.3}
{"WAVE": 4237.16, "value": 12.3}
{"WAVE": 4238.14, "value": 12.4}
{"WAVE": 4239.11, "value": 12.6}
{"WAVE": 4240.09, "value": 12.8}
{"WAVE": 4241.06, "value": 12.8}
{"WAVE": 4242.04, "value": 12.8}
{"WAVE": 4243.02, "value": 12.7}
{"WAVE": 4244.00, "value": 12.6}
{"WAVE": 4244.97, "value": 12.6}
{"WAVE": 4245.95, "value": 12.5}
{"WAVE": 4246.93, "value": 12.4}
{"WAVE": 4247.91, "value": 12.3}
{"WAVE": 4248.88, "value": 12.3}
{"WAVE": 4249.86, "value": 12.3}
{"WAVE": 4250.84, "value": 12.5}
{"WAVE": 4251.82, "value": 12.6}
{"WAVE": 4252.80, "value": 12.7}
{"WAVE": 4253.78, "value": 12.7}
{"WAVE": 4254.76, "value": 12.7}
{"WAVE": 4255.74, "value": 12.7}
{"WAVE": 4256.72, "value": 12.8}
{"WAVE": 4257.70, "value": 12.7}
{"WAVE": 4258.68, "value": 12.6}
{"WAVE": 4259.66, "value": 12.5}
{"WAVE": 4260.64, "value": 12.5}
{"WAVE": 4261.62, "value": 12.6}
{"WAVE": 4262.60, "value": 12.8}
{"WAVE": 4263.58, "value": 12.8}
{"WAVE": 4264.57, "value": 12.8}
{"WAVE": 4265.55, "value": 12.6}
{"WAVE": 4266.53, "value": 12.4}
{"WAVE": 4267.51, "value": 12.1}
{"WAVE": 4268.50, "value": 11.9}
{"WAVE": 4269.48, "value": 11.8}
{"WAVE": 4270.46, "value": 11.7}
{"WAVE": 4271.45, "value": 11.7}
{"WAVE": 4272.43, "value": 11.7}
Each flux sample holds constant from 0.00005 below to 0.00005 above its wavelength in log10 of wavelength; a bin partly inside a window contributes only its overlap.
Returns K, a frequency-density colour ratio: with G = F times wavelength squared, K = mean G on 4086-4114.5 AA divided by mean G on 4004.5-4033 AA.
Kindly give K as 0.93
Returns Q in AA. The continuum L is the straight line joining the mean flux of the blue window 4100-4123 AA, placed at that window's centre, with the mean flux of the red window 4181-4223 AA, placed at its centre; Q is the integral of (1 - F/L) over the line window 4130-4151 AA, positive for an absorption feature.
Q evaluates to -1.58 AA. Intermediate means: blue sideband 11.5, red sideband 12.6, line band 12.8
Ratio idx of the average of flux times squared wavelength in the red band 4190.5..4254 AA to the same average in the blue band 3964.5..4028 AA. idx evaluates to 1.20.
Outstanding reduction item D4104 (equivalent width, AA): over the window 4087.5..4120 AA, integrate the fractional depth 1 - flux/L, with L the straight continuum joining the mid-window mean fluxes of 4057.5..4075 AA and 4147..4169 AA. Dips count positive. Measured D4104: 2.7 AA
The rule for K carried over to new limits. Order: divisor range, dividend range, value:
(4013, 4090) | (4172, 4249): 1.07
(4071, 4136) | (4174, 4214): 1.09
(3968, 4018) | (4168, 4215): 1.18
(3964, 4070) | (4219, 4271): 1.16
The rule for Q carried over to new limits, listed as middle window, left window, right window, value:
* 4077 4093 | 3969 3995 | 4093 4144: -1.0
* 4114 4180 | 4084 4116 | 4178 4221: -4.3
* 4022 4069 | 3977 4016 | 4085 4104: -2.9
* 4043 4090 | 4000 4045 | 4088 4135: -1.1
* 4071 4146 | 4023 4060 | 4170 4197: 3.0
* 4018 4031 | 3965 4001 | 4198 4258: -2.1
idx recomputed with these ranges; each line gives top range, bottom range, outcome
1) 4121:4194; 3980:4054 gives 1.08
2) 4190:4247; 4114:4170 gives 1.02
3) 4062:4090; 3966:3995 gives 1.24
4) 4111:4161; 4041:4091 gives 1.05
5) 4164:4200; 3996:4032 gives 1.08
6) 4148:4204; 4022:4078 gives 1.07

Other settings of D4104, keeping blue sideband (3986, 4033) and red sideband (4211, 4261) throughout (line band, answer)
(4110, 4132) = -0.3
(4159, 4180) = -0.3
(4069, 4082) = 0.2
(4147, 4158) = -0.1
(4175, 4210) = -0.1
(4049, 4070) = 0.0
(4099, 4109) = 2.3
